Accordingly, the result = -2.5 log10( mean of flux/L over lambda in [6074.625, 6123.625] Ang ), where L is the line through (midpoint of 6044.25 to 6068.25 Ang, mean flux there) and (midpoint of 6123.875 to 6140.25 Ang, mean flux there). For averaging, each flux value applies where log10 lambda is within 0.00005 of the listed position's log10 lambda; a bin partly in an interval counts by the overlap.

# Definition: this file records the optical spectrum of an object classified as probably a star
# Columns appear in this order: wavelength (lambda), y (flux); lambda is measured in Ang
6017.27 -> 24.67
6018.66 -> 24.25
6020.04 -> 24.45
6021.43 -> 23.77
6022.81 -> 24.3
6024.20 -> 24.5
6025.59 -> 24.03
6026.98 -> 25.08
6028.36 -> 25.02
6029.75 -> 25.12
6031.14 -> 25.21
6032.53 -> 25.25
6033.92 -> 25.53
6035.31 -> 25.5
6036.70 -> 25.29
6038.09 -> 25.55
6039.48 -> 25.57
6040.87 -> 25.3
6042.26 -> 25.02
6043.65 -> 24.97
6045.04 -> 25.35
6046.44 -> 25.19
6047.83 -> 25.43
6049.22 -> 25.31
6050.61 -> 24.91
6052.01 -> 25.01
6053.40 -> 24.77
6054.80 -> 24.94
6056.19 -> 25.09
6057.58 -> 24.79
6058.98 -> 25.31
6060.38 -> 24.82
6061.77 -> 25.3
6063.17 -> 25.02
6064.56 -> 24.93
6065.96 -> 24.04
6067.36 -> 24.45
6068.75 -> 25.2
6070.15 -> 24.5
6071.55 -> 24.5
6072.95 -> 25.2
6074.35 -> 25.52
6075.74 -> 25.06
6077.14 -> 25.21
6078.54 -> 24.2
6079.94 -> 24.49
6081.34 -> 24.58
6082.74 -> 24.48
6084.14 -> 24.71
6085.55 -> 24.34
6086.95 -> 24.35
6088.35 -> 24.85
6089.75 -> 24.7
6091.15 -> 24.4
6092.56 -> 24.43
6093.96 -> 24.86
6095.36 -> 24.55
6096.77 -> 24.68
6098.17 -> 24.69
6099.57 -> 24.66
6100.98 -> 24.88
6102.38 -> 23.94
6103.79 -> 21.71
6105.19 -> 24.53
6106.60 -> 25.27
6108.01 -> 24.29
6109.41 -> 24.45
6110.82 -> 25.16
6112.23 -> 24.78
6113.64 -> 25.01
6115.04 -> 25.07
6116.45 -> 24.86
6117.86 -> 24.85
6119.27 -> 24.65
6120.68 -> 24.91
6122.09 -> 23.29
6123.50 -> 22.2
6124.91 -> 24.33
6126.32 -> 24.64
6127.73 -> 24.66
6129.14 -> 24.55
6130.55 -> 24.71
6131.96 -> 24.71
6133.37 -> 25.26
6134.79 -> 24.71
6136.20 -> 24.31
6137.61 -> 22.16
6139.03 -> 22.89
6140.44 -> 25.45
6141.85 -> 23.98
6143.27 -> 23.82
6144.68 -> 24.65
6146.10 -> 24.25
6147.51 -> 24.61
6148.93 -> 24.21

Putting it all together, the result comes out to 0.002 mag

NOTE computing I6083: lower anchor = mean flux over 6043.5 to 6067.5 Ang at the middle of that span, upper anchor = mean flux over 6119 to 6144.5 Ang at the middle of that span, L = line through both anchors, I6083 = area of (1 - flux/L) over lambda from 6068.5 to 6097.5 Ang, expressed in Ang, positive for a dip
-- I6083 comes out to 0.00 Ang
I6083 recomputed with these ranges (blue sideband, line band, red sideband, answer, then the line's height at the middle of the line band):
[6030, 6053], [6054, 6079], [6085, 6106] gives -0.04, 24.9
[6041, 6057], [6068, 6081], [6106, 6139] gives 0.00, 24.9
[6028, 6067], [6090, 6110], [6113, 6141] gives 0.18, 24.6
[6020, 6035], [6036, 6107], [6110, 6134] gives -0.34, 24.7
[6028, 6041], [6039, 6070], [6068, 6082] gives 0.10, 25.1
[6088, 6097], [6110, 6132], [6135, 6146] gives -0.27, 24.2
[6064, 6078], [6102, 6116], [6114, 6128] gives 0.02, 24.5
